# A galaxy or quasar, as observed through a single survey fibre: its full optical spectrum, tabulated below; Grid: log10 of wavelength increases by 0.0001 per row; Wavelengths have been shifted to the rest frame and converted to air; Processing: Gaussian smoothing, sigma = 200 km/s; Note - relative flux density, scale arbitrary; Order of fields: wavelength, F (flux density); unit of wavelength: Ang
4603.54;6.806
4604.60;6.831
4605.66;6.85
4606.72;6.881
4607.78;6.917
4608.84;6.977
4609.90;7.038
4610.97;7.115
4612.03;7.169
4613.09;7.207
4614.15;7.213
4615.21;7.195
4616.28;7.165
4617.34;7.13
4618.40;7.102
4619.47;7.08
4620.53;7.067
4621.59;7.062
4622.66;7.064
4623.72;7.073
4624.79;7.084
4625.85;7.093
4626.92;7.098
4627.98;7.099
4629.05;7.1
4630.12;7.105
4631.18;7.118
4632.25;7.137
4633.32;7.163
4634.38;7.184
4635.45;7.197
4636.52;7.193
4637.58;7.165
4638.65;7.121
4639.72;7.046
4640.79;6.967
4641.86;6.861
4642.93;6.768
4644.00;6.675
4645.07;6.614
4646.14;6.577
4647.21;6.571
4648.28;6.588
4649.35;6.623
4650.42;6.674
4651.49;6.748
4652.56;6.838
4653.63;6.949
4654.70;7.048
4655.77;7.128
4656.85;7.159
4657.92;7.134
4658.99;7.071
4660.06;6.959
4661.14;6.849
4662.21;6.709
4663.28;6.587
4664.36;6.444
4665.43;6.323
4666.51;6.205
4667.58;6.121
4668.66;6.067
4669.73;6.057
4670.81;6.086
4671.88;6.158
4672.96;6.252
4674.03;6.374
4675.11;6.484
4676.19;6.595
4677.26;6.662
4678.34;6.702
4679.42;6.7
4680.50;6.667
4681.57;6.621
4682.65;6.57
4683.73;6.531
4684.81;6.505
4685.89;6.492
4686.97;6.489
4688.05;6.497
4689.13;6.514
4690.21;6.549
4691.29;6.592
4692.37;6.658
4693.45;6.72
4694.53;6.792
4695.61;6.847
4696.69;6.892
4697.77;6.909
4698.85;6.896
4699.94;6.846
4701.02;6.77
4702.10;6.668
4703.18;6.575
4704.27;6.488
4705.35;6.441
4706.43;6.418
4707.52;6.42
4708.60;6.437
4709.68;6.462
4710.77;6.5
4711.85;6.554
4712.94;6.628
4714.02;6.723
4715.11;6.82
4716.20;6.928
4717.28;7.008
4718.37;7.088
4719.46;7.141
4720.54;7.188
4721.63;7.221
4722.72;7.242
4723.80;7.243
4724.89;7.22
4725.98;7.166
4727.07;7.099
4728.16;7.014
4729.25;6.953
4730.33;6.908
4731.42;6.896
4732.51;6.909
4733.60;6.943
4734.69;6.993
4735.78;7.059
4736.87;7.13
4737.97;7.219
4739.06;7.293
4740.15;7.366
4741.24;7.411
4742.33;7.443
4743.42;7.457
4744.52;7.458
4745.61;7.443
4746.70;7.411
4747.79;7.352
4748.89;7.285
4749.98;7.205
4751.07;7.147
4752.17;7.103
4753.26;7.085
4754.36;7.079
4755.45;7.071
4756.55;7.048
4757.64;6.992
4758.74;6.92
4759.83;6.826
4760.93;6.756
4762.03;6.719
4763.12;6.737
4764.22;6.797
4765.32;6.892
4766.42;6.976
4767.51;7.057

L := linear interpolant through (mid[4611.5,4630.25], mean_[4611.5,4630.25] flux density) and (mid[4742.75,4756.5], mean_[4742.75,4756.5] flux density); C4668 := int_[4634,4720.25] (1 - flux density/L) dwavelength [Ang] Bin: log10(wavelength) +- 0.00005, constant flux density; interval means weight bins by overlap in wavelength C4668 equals 5.9 Ang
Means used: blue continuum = 7.12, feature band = 6.69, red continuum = 7.25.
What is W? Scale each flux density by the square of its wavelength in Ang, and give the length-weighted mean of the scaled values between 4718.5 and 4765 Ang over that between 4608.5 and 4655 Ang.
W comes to 1.1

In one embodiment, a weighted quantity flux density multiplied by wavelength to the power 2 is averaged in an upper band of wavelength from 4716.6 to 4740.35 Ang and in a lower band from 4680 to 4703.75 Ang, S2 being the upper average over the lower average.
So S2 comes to 1.08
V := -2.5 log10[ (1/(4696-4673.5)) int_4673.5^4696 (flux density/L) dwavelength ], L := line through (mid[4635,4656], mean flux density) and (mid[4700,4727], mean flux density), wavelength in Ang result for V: 0.04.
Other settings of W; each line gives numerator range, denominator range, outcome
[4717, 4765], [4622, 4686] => 1.09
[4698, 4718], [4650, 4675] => 1.03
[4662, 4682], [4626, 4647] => 0.93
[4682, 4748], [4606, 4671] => 1.03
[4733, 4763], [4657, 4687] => 1.13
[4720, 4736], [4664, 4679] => 1.15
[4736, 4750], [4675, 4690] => 1.15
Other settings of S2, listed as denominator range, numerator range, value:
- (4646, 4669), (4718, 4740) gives 1.09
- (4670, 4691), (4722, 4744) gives 1.13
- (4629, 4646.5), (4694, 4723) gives 1.00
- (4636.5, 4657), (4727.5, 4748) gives 1.09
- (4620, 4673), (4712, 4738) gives 1.06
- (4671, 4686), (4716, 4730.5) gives 1.11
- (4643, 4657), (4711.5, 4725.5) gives 1.07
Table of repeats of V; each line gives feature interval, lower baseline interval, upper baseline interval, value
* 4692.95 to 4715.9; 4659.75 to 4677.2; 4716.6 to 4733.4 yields 0.03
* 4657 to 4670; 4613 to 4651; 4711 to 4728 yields 0.07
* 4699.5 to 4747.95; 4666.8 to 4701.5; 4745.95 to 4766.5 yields -0.03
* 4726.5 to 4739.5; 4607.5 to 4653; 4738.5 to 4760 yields 0.03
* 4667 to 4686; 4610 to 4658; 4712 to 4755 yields 0.10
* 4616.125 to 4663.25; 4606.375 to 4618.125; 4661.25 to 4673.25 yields -0.04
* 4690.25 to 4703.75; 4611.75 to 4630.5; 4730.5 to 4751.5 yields 0.07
